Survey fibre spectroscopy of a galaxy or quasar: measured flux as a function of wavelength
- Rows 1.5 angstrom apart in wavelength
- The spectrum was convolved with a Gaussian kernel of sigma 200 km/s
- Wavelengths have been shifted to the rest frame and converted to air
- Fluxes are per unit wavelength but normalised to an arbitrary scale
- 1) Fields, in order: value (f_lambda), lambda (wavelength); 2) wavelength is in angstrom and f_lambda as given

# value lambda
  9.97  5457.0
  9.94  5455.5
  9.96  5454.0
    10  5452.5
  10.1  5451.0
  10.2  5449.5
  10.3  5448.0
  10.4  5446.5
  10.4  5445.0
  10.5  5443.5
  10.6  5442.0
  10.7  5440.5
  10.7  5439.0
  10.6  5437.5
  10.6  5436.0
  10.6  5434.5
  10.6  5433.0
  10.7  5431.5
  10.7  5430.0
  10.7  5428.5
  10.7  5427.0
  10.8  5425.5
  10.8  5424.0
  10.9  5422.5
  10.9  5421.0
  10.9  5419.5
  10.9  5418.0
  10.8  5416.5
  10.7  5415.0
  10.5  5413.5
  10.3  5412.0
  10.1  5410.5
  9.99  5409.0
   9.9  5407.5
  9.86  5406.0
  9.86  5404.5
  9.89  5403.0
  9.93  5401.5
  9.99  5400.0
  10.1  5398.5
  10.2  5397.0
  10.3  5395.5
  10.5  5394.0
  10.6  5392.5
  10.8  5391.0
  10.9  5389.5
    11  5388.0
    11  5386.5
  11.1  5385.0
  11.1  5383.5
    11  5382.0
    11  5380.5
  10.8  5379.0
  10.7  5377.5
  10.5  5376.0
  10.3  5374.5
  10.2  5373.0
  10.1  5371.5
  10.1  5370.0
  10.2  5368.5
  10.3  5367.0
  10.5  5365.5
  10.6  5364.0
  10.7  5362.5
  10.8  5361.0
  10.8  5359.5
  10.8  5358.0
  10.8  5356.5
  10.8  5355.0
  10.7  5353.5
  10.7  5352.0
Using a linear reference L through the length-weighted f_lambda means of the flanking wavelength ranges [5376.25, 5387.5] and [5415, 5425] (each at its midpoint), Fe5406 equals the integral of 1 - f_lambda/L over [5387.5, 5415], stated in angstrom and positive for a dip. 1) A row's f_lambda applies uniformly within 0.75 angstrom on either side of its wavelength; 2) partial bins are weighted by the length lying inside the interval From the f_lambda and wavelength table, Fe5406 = 1.6 angstrom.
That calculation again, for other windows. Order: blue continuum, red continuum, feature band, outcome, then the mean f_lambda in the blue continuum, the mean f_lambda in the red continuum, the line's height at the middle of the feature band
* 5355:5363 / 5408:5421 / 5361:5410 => 1.0 angstrom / 10.8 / 10.5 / 10.7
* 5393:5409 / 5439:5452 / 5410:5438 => -1.2 angstrom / 10.1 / 10.4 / 10.2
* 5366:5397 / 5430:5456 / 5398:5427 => 0.4 angstrom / 10.6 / 10.4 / 10.5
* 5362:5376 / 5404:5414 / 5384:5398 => -0.7 angstrom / 10.3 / 10.1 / 10.2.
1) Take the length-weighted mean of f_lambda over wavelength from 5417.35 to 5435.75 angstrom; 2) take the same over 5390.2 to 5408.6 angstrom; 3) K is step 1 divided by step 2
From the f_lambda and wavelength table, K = 1.1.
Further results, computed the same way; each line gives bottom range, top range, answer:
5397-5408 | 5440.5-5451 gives 1.05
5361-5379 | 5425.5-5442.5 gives 1.02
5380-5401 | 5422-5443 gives 1.00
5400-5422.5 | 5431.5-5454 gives 1.01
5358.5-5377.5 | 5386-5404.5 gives 1.00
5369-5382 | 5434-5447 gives 1.01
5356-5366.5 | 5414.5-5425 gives 1.01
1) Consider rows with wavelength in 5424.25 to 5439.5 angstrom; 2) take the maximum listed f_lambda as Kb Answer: 10.8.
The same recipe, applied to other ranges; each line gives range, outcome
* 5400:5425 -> 10.9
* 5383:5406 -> 11.1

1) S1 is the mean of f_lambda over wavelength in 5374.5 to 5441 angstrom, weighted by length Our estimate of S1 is 10.6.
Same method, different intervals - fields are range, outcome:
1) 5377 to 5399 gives 10.7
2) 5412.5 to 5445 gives 10.7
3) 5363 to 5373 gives 10.3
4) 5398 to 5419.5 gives 10.2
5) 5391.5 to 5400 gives 10.3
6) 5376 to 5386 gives 10.9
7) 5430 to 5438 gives 10.6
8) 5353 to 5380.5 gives 10.6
